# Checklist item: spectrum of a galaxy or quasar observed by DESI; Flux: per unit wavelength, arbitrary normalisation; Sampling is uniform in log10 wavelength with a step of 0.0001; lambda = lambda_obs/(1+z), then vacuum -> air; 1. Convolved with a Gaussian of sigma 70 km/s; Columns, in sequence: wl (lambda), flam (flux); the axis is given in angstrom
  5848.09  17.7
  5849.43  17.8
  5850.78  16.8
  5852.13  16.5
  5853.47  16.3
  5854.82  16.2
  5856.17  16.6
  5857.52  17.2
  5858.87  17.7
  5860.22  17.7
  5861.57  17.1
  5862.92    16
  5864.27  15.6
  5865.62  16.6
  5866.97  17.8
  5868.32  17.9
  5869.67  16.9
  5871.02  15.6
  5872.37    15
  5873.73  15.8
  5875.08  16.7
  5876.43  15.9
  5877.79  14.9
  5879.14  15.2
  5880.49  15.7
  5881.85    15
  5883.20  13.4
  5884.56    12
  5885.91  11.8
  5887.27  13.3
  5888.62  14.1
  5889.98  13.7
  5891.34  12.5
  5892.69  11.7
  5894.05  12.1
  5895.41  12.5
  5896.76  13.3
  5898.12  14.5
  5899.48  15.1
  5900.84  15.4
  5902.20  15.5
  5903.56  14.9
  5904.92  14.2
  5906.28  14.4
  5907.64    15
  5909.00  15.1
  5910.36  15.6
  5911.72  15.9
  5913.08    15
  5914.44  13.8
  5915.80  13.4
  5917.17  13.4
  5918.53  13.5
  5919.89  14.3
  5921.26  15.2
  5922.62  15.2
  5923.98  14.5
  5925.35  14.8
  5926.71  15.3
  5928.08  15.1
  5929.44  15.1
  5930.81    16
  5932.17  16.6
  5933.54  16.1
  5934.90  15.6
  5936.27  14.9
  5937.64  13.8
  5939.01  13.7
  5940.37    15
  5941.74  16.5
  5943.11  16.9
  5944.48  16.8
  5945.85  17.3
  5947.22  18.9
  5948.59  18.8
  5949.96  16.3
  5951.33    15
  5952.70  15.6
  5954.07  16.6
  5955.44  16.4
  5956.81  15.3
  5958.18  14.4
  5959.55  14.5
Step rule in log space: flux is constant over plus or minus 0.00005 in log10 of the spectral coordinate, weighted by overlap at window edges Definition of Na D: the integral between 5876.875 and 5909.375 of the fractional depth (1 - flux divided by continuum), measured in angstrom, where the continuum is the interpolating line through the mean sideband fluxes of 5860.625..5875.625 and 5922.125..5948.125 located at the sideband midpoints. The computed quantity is 4.4 angstrom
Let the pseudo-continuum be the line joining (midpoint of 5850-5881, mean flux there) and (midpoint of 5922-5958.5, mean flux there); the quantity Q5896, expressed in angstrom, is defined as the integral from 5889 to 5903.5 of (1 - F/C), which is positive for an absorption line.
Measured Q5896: 2.2 angstrom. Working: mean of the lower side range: 16.4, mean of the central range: 13.7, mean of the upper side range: 15.8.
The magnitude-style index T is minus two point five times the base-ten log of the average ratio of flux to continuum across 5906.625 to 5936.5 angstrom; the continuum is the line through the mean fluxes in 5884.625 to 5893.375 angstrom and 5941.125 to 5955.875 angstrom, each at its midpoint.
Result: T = 0.00 mag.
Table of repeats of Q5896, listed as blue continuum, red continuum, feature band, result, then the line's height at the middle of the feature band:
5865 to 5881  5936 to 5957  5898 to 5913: 1.01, 16.2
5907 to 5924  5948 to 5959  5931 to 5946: -0.23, 15.5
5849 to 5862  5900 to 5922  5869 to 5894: 2.47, 15.9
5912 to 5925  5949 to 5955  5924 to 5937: -0.44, 14.9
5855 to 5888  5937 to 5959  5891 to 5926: 3.57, 15.9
